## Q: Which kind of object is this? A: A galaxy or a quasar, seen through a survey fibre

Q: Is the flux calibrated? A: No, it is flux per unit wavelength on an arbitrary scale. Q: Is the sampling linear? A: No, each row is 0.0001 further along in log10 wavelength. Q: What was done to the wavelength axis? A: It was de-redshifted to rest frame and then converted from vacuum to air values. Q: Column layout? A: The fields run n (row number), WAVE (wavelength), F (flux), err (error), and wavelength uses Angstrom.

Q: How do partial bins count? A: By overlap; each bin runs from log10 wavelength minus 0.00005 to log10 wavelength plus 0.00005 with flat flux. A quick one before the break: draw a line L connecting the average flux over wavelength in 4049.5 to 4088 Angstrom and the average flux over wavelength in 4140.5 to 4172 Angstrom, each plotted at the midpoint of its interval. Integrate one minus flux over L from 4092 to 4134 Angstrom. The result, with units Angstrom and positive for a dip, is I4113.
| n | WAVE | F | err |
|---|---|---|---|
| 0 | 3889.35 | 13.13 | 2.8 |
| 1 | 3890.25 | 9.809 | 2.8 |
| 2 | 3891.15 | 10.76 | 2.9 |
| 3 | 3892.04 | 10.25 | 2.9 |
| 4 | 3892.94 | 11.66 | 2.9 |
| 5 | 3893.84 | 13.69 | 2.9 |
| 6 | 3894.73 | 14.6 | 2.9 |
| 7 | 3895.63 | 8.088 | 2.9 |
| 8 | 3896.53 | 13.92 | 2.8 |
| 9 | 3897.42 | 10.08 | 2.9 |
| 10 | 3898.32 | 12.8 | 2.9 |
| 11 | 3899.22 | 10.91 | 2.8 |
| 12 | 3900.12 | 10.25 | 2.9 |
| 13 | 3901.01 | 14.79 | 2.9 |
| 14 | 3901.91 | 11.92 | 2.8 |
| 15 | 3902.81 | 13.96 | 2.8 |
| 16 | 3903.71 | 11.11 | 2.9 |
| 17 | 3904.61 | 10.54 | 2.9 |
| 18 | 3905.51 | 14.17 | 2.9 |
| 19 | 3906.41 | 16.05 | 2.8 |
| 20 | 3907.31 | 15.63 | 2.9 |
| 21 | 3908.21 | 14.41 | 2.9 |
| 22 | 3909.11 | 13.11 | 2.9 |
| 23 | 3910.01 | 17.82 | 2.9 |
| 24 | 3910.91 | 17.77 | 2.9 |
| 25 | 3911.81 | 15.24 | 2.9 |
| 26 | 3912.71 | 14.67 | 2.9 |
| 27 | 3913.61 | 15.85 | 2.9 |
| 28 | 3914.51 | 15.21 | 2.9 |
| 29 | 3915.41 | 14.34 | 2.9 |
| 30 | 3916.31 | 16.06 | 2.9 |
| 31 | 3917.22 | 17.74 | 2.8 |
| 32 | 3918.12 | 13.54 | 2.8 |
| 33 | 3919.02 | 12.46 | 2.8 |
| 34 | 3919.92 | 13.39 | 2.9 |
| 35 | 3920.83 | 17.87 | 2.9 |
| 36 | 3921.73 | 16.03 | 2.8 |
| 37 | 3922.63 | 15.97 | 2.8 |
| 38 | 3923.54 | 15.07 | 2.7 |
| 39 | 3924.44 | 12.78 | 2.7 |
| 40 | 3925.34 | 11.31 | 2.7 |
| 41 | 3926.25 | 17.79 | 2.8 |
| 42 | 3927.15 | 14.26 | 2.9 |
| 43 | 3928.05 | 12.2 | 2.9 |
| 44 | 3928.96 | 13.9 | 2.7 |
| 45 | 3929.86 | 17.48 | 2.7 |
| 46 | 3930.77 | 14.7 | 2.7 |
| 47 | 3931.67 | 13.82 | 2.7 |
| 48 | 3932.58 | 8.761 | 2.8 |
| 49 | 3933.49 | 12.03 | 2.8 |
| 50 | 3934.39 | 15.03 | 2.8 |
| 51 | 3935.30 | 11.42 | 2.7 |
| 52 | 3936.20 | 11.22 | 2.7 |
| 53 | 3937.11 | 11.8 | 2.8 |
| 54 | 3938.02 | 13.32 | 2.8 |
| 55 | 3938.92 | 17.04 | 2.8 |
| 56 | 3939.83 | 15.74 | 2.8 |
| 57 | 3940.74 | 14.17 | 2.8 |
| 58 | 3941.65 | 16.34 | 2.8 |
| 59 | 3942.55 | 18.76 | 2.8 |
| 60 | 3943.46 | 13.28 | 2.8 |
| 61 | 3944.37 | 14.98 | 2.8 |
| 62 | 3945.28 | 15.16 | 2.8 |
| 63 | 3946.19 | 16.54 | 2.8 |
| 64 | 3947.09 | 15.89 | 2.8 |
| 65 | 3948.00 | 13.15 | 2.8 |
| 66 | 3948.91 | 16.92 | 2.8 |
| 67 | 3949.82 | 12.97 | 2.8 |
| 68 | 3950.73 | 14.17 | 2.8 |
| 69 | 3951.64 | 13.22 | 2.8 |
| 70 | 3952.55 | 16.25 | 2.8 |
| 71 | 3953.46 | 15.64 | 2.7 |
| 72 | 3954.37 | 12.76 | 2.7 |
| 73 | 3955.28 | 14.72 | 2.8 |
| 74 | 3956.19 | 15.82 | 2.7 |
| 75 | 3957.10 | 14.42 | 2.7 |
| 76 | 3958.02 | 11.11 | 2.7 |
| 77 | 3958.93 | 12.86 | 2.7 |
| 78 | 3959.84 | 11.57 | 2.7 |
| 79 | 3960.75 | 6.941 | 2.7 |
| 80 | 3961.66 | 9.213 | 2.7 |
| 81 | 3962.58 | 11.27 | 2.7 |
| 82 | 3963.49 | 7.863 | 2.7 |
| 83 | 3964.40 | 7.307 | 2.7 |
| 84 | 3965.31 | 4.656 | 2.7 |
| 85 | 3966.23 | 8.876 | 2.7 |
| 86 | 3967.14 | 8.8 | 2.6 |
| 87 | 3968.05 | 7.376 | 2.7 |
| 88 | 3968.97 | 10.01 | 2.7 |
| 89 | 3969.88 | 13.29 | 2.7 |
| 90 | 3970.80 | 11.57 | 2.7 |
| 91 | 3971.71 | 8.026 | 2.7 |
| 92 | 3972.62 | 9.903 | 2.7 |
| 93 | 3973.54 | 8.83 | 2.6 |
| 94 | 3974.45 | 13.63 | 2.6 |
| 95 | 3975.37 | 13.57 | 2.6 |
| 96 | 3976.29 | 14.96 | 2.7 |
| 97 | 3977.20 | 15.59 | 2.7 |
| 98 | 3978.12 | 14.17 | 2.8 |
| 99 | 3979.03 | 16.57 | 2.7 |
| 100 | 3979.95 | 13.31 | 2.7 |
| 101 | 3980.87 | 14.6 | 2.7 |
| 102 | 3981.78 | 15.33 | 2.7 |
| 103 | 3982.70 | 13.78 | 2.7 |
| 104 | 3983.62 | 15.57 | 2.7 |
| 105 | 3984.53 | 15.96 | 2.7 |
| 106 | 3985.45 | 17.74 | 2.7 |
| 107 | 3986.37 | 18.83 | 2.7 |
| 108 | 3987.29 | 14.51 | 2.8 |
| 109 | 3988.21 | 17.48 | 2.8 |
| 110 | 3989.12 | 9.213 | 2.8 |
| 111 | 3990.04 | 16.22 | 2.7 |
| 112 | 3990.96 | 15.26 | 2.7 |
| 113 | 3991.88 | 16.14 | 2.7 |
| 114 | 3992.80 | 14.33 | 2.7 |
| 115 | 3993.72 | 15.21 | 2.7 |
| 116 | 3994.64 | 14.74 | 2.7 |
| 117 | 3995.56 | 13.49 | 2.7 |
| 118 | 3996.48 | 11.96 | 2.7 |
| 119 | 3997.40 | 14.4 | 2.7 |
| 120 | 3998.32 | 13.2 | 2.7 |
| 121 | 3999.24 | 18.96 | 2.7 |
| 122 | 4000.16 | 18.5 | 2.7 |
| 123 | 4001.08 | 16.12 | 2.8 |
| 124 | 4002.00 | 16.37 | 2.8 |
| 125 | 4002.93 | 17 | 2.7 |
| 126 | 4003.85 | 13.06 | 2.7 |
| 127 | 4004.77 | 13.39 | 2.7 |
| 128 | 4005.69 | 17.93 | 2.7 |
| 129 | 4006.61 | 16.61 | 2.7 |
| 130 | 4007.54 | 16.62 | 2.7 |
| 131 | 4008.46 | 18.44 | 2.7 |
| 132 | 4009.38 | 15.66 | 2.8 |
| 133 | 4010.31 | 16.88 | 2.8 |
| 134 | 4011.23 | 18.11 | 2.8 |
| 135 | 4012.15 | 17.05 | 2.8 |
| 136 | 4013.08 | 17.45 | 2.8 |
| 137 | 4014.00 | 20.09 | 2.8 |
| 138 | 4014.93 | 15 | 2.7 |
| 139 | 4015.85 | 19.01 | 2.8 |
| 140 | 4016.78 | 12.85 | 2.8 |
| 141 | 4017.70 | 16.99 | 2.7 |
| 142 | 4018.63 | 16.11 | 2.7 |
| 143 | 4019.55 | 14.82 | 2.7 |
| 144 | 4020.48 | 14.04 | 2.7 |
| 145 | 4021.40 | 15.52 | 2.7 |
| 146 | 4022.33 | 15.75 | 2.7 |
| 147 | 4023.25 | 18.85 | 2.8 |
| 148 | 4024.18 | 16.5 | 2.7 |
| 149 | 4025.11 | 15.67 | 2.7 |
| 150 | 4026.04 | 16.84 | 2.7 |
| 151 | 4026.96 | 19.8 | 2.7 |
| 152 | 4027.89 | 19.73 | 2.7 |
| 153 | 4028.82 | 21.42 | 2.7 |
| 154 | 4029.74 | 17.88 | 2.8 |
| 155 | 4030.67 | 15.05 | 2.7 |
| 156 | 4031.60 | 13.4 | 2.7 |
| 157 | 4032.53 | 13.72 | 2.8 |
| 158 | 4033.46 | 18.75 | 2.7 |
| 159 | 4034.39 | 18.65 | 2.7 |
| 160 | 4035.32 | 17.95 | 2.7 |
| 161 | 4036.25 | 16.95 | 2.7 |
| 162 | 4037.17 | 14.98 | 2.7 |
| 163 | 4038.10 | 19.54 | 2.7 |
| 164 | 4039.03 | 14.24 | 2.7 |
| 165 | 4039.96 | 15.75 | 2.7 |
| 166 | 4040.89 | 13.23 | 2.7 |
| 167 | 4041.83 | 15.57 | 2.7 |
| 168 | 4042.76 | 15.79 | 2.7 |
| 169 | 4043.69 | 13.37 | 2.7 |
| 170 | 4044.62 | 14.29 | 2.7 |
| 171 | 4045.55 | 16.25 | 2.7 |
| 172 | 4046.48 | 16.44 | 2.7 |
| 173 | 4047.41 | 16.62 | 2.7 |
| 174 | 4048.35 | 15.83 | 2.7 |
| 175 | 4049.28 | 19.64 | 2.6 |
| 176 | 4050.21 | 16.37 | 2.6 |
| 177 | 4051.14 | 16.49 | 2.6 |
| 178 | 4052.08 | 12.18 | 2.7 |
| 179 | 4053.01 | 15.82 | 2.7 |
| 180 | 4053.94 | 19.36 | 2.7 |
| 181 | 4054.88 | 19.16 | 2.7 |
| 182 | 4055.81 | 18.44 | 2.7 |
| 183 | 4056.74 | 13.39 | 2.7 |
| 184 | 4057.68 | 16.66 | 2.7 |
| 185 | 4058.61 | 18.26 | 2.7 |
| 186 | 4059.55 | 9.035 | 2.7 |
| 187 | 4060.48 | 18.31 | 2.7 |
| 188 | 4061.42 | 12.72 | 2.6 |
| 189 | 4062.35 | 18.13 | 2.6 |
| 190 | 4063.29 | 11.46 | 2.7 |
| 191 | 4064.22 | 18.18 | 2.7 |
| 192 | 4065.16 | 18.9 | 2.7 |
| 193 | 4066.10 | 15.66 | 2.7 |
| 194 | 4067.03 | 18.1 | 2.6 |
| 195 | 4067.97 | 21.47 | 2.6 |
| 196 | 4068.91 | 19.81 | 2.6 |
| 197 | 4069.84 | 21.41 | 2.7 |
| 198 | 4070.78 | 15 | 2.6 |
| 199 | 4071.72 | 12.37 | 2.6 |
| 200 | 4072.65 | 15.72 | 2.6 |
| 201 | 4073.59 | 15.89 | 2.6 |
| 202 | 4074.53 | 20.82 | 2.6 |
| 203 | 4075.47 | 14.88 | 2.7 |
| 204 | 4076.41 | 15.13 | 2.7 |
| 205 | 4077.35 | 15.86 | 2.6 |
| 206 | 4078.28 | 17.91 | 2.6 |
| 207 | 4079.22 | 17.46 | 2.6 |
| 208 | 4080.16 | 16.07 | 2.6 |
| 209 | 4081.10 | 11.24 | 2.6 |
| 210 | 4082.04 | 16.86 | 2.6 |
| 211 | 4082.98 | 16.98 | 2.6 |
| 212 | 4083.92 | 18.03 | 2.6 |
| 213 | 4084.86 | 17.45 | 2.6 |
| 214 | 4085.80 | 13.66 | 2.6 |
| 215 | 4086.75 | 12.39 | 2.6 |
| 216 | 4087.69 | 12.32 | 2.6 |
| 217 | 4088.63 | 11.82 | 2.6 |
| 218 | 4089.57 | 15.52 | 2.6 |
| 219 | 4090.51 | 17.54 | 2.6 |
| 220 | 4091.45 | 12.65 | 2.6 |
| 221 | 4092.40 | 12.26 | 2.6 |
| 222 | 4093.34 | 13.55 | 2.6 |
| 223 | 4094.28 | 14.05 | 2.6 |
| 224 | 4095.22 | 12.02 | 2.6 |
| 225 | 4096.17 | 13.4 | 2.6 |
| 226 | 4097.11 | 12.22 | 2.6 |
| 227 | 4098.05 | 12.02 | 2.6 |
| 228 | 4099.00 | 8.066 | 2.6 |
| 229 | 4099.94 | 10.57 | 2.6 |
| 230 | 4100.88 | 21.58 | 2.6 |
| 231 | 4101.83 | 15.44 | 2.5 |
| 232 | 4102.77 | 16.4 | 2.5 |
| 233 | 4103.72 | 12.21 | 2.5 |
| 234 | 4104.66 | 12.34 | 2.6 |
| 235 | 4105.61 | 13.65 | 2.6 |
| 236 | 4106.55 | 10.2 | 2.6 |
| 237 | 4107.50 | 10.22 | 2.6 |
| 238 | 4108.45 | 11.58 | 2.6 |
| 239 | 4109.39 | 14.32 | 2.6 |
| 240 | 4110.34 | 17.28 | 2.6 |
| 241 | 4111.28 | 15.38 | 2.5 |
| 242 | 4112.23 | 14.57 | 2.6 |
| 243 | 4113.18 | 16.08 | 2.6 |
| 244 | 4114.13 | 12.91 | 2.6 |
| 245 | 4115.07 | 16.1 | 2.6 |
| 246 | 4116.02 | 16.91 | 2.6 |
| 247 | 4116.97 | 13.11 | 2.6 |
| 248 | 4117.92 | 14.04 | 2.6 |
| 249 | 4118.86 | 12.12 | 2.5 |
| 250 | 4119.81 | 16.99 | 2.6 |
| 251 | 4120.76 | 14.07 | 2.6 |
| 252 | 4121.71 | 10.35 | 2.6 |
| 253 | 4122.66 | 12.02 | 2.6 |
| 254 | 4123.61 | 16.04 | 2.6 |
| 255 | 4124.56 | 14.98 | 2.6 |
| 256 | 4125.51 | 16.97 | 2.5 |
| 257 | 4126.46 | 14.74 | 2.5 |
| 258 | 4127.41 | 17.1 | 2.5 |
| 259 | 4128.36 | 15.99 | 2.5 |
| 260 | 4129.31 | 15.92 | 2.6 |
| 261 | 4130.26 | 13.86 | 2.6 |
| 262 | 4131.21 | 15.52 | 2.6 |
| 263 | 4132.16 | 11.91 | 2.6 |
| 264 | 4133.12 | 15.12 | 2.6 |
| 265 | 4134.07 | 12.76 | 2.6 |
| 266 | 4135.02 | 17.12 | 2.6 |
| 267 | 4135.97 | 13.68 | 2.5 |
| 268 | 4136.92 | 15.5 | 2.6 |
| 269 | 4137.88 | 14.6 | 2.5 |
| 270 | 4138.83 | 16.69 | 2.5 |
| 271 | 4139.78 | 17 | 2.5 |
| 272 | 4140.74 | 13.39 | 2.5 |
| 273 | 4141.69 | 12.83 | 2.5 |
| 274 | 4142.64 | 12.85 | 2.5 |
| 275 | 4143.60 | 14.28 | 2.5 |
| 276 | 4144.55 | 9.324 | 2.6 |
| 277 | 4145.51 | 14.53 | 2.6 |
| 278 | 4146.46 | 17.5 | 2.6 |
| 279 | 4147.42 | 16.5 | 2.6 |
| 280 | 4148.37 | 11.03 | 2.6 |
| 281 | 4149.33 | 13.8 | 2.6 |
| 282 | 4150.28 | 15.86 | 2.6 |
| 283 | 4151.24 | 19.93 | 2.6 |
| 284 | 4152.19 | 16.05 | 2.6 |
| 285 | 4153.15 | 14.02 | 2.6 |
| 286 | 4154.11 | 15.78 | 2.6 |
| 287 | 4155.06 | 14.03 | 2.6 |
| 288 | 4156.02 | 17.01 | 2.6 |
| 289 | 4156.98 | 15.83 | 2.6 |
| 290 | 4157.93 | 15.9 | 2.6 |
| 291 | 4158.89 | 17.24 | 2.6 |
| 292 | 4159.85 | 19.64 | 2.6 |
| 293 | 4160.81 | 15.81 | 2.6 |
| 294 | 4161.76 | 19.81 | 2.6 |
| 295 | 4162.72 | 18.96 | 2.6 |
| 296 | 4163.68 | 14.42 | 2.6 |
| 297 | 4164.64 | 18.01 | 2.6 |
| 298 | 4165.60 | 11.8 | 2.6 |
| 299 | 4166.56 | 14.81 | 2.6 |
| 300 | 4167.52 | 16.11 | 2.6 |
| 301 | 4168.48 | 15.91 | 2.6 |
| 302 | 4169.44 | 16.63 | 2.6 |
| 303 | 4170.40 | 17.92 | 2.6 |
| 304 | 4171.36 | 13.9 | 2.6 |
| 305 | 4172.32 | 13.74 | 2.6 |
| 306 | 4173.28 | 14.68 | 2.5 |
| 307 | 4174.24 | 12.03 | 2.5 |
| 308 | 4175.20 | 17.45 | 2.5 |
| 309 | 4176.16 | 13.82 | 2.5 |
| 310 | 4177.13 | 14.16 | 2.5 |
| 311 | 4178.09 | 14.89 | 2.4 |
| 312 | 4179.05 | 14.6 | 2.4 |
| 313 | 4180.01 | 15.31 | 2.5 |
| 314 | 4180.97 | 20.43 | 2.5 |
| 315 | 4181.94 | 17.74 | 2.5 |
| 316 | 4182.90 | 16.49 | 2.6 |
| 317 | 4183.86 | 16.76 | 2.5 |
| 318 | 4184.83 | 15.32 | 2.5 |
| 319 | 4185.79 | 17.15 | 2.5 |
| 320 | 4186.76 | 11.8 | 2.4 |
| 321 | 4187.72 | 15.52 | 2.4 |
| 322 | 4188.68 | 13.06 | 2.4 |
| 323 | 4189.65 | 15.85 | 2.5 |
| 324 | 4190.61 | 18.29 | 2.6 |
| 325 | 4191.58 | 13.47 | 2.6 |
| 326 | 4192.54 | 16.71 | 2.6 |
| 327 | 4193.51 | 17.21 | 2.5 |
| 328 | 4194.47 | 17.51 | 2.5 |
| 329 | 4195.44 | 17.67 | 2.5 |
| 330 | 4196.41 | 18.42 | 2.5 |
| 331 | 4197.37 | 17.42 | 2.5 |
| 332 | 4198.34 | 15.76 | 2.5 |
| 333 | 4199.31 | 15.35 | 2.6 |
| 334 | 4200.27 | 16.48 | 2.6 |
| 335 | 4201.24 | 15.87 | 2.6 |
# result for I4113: 5.0 Angstrom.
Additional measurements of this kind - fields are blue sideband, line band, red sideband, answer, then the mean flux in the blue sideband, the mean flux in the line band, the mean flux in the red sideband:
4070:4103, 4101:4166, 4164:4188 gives 1.1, 14.8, 14.9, 15.5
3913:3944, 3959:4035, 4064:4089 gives 3.5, 14.4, 14.6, 16.3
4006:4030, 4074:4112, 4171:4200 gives 5.0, 17.1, 14.3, 15.8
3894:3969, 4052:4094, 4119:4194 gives -3.8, 13.4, 15.9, 15.3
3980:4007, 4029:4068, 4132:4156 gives -2.8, 15.3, 16.2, 14.7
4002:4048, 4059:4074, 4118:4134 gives -0.7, 16.4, 16.4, 14.5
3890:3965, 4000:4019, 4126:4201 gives -3.1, 13.6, 16.6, 15.6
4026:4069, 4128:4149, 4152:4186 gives 2.2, 16.6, 14.4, 15.9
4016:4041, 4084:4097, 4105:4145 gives 1.1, 16.6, 13.8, 14.3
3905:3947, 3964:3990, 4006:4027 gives 5.2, 14.7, 12.7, 16.7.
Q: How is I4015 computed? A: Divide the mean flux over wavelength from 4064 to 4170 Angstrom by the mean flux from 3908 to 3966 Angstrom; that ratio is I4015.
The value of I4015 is 1.1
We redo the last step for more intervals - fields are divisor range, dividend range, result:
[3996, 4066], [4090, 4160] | 0.89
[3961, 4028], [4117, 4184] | 1.05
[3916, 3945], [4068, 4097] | 1.07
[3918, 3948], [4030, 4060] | 1.11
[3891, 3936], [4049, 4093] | 1.17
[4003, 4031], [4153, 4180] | 0.93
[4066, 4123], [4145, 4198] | 1.08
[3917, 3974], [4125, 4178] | 1.18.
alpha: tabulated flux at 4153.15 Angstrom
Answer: 14.02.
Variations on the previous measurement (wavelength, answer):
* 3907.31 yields 15.63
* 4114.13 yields 12.91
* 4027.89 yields 19.73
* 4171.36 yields 13.9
